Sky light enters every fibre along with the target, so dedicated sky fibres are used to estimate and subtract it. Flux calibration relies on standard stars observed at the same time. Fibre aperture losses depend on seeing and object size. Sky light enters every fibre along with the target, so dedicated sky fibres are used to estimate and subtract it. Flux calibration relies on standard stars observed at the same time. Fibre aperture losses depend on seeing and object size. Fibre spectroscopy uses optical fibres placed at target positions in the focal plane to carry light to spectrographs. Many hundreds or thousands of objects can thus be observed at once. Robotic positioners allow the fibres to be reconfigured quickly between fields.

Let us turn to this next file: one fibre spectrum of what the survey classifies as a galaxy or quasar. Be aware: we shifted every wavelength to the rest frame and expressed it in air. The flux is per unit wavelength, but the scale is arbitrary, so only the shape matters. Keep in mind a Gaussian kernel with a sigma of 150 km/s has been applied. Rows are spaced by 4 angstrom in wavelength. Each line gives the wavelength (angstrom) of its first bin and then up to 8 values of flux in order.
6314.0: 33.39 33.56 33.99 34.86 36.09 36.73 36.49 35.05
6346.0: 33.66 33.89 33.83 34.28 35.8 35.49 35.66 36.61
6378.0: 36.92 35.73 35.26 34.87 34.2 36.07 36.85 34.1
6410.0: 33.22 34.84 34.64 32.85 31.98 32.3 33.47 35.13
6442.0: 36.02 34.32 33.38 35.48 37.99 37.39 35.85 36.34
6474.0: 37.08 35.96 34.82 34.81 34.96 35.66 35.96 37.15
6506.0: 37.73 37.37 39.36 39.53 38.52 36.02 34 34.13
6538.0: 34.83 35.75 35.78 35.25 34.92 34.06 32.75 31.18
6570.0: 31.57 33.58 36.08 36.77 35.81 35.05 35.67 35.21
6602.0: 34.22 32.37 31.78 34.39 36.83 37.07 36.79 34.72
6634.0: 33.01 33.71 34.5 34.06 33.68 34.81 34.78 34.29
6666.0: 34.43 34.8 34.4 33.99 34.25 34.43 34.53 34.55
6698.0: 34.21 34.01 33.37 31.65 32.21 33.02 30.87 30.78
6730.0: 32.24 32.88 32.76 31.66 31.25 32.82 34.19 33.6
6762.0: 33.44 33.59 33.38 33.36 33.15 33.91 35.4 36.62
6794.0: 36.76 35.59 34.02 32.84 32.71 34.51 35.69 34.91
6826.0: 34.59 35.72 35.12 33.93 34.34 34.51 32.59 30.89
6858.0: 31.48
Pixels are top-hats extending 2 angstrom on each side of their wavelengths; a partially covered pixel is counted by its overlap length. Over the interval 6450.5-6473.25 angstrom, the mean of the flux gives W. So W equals 36.4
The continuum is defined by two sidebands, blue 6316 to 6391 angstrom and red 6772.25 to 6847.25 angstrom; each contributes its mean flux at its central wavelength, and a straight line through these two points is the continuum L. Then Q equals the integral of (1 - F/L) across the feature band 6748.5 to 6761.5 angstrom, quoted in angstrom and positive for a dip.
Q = 0.4 angstrom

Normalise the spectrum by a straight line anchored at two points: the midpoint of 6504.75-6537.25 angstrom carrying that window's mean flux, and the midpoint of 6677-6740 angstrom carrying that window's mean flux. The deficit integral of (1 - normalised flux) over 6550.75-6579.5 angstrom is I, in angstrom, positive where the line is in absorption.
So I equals 2.1 angstrom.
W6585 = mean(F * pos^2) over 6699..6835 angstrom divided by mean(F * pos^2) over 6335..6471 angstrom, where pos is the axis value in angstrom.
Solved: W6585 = 1.07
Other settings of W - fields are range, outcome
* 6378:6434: 34.4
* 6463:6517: 36.5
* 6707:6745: 32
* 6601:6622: 34.2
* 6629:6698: 34.3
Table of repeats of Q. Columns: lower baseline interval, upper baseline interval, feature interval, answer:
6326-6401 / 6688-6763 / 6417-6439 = 1.0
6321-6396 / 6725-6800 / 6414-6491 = -0.3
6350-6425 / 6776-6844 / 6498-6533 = -2.4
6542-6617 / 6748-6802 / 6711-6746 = 2.3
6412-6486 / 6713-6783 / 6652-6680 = -1.0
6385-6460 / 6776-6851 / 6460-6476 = -1.0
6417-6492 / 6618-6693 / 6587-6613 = 0.4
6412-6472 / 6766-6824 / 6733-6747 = 1.0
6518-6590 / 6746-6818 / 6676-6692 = 0.1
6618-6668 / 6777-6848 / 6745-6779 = 1.4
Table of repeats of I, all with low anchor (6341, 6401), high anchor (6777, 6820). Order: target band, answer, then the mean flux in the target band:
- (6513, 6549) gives -1.4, 36.3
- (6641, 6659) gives 0.3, 34.3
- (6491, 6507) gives -0.6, 36.5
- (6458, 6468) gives -0.5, 36.9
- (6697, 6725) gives 1.7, 32.6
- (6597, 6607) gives 0.3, 34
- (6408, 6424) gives 0.6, 33.9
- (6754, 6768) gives 0.4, 33.6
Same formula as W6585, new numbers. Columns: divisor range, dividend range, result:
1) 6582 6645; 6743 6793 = 1.02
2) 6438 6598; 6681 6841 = 1.02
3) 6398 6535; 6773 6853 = 1.08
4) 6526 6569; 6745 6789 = 1.05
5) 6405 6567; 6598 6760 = 1.01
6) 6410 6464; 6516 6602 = 1.05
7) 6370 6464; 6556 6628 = 1.04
